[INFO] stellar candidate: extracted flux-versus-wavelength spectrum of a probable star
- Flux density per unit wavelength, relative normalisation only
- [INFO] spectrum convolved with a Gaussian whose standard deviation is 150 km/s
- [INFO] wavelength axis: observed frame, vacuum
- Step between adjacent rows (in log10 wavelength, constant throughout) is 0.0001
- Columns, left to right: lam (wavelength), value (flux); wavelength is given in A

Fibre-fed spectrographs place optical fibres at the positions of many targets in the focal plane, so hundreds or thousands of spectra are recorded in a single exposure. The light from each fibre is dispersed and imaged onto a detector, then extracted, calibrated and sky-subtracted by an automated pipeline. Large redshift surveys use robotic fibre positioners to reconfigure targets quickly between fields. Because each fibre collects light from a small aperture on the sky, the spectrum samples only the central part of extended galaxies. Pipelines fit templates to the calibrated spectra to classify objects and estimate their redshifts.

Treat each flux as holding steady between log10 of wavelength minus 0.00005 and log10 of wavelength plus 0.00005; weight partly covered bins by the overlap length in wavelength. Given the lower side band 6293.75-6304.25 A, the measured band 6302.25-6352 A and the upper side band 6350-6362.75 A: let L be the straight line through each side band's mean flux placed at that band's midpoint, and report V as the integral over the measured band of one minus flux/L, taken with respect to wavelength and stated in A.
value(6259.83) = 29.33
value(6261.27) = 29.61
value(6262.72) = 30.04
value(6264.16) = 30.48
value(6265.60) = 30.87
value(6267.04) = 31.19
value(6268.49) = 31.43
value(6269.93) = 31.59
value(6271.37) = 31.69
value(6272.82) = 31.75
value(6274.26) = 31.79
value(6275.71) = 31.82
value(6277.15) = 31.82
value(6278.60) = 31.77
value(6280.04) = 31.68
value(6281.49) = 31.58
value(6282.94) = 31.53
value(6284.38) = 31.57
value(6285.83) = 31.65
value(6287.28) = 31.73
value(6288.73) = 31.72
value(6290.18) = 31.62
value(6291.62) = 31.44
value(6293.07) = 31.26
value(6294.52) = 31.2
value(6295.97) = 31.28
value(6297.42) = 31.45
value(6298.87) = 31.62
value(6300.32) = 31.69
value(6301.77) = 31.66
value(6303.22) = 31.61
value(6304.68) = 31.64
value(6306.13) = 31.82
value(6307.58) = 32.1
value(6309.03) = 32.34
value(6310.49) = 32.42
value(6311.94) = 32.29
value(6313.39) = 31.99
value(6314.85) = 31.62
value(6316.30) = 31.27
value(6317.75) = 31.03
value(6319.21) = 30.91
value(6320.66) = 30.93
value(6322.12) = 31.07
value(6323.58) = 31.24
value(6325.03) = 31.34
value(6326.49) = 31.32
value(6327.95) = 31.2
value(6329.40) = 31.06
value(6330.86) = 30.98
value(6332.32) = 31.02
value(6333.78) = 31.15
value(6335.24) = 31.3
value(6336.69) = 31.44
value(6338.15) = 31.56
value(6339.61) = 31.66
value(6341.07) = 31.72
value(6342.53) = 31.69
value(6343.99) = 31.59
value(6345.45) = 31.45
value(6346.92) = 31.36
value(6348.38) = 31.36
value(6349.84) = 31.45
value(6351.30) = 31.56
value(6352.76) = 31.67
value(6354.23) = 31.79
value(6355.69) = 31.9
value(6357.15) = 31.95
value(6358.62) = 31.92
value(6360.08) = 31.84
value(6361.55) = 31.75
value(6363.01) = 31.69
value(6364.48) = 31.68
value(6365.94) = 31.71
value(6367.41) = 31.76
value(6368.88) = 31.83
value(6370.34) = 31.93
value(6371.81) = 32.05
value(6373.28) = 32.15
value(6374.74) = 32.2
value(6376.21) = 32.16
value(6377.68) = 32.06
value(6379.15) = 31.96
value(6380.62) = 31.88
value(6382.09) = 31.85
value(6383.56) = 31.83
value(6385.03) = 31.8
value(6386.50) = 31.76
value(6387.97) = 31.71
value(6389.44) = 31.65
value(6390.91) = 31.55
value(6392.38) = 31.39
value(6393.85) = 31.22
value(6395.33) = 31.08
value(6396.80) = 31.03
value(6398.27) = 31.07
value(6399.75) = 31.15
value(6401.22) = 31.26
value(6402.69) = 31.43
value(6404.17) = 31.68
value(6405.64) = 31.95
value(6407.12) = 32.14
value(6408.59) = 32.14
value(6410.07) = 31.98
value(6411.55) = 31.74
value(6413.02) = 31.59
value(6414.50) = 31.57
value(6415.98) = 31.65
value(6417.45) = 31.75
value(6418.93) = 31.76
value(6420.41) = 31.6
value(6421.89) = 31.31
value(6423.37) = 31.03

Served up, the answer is 0.2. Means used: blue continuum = 31.5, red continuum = 31.8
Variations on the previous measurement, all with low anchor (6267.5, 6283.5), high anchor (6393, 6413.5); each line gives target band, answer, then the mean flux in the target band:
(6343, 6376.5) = -0.2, 31.8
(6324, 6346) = 0.2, 31.4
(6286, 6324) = 0.1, 31.6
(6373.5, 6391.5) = -0.2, 31.9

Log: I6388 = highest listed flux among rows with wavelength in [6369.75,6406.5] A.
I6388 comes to 32.2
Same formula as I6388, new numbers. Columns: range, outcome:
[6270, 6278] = 31.82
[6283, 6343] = 32.42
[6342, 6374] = 32.15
